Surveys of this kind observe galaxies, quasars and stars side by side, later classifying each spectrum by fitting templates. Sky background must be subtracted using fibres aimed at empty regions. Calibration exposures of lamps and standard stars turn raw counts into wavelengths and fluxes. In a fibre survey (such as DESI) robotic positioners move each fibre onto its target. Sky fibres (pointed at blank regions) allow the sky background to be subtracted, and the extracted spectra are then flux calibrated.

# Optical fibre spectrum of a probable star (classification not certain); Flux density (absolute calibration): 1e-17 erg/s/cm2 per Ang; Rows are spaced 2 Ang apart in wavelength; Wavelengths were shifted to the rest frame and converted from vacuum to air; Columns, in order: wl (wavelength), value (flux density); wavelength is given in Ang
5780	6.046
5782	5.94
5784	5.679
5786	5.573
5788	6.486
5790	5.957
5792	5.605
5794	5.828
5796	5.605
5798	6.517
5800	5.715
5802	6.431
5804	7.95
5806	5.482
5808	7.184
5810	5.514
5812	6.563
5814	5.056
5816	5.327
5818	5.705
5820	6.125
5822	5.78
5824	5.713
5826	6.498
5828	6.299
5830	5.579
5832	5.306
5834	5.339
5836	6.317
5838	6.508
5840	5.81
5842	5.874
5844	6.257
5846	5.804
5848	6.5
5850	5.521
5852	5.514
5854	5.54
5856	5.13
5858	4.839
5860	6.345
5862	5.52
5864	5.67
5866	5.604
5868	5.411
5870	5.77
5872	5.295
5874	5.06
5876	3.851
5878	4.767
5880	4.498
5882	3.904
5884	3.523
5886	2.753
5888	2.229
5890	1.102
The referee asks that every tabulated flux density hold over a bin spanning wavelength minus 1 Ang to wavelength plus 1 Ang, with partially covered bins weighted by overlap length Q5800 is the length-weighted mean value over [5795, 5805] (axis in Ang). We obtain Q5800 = 6.44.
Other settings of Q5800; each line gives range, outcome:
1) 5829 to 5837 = 5.64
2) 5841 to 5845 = 6.07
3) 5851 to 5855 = 5.53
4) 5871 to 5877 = 4.74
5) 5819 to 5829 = 6.08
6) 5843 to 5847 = 6.03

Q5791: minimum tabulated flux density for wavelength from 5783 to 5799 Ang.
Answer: 5.573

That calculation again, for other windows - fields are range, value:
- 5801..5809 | 5.482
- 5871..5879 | 3.851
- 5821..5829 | 5.713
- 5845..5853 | 5.514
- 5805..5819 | 5.056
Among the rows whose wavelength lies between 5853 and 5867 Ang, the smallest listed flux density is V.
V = 4.839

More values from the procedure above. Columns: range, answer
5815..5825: 5.327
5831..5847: 5.306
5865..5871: 5.411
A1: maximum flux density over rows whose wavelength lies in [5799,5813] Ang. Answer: 7.95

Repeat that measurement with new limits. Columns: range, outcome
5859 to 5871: 6.345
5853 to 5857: 5.54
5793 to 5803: 6.517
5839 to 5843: 5.874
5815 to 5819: 5.705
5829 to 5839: 6.508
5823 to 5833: 6.498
